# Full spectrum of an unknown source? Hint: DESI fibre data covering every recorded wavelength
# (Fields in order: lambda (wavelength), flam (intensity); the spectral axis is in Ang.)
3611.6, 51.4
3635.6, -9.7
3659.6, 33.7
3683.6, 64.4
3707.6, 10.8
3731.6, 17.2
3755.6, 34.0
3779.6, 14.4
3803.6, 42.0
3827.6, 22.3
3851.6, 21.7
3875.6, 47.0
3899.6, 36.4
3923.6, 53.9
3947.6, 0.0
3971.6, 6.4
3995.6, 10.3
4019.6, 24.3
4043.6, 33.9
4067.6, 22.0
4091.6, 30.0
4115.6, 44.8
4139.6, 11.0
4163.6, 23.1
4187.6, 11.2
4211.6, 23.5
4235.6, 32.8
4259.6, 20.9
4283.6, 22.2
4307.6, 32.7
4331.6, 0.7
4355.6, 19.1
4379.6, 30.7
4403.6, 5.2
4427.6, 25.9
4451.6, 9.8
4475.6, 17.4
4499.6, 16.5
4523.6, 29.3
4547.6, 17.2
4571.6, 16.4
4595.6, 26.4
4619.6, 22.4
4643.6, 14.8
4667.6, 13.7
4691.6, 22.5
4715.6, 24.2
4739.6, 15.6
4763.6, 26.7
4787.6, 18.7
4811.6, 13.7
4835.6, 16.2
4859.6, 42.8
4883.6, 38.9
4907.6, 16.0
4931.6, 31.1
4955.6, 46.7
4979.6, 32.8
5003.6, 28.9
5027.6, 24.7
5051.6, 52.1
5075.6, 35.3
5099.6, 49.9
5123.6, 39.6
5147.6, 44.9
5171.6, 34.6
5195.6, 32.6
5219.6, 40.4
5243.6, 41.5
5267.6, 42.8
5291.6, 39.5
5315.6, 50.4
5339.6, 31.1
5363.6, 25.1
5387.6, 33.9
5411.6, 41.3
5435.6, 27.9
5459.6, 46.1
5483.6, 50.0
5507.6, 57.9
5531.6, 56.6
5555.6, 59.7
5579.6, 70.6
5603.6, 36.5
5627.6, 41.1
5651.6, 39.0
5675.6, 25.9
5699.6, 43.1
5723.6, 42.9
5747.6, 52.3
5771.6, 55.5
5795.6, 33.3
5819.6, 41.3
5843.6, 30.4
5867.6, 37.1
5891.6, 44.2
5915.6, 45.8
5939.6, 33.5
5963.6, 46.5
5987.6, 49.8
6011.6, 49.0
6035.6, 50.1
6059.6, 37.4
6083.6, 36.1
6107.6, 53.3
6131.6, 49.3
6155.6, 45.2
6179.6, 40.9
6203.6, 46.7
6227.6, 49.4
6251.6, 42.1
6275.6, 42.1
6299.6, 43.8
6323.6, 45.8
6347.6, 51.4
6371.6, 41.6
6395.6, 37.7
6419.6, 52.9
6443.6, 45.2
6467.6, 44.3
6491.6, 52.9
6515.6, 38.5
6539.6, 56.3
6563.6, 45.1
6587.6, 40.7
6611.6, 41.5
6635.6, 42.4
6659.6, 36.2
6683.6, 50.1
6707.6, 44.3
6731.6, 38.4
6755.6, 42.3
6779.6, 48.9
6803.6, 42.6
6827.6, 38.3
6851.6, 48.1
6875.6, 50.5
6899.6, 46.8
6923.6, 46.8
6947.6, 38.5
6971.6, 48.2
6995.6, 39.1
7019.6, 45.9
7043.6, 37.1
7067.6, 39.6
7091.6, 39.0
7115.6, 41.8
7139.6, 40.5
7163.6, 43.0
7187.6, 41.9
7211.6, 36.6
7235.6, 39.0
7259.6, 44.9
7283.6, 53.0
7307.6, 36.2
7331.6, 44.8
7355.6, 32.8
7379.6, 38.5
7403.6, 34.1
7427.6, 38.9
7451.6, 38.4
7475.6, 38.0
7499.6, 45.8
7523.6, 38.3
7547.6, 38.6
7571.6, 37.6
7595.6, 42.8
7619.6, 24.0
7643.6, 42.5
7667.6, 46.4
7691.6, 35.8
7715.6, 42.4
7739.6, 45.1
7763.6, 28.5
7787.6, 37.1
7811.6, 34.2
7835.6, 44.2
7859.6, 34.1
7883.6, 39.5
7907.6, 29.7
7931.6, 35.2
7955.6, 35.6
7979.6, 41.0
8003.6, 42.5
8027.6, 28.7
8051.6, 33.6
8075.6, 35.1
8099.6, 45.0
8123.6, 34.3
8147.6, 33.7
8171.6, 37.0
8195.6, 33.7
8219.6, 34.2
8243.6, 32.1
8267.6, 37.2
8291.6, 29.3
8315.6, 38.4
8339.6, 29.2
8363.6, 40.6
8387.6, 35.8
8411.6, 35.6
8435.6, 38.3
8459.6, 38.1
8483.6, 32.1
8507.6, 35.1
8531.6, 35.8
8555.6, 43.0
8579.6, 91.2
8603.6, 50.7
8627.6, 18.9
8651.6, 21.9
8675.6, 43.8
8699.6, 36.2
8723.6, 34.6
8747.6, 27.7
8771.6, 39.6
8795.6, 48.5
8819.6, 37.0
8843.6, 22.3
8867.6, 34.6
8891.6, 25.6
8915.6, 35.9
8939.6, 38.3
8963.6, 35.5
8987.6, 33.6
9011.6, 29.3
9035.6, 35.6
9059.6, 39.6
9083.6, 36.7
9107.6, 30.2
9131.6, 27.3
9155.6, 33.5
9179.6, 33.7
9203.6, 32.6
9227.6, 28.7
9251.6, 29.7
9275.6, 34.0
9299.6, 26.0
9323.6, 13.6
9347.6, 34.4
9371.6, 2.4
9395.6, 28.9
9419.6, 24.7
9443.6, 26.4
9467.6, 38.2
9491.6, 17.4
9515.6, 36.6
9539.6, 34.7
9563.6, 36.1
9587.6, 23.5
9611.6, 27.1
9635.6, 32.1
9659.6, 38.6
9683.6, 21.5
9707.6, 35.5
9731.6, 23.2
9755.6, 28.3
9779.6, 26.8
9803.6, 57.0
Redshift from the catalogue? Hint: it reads 0.31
